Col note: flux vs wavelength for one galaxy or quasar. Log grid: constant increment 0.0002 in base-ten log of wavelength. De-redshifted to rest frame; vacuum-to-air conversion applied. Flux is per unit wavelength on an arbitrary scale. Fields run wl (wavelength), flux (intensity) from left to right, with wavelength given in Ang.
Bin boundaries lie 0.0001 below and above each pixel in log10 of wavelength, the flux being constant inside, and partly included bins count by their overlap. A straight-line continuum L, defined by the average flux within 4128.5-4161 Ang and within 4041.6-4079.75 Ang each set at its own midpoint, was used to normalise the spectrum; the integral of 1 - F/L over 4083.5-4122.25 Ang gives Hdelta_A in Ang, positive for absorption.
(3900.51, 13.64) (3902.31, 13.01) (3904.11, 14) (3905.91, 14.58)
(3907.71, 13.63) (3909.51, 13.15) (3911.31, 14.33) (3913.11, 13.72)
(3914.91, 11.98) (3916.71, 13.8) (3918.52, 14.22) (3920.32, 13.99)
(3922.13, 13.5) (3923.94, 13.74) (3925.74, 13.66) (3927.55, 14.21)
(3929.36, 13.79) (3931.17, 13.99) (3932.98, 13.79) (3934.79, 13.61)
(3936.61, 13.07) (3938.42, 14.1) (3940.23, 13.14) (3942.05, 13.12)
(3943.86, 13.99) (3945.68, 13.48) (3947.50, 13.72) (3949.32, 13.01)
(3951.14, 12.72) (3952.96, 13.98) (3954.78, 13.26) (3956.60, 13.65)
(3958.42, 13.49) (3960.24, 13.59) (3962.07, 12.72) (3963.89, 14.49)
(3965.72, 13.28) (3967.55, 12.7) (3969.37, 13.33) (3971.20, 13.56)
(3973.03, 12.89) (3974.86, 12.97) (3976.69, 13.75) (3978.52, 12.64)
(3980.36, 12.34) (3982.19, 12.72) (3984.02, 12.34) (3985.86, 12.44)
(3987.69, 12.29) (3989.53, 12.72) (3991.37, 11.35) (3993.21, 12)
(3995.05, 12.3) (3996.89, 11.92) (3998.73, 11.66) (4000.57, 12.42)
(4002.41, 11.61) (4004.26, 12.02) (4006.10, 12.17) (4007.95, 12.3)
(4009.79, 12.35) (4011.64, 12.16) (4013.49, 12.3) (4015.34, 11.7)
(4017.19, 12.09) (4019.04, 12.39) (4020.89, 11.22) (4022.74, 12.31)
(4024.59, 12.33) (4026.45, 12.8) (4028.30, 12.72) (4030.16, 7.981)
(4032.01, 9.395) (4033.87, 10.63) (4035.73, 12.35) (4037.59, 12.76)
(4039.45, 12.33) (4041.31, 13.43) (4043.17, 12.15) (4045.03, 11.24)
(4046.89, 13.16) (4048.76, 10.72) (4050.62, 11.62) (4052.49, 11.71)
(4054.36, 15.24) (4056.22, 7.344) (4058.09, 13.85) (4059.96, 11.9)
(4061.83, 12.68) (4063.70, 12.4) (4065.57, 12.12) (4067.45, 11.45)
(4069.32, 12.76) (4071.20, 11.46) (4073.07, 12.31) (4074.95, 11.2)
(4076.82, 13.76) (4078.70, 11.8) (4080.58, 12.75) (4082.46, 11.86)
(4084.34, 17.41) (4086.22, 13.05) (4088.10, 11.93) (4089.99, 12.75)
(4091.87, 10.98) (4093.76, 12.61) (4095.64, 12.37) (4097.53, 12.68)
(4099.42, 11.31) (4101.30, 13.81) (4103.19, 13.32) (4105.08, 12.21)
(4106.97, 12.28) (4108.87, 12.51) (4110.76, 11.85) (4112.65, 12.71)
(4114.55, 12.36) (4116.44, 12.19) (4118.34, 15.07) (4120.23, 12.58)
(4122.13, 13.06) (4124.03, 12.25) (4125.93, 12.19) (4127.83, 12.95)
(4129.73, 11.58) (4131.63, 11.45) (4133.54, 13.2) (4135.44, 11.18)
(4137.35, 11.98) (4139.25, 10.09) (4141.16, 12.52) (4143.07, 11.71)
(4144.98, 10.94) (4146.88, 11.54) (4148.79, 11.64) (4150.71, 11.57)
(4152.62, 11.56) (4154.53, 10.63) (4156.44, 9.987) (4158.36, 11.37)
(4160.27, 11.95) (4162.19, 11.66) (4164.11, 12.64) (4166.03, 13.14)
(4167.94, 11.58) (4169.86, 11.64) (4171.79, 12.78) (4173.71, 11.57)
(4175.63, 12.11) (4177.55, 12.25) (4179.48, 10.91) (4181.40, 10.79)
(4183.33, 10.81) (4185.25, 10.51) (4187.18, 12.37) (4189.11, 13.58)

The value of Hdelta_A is -3.4 Ang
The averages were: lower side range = 12.1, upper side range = 11.5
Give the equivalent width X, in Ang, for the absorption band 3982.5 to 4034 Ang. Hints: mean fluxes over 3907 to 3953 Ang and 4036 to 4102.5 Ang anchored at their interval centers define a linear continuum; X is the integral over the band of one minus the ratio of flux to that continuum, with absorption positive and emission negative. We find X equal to 4.09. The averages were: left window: 13.6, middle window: 11.9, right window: 12.4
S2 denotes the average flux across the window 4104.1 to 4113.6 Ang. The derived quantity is 12.3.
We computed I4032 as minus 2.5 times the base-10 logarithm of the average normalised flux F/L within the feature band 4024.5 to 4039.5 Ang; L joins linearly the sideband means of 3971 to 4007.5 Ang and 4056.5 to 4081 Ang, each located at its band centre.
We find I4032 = 0.08 mag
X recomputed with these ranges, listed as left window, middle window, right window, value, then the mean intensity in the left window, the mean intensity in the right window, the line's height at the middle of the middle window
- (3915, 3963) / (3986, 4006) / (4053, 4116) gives 1.6 Ang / 13.6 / 12.4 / 13.1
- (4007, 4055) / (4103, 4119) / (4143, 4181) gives -1.2 Ang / 12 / 11.6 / 11.8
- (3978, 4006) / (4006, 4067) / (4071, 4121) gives 2.2 Ang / 12.2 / 12.7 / 12.4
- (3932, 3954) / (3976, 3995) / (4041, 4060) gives 0.7 Ang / 13.5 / 12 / 12.9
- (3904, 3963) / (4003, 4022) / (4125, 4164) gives 1.2 Ang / 13.6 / 11.6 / 12.8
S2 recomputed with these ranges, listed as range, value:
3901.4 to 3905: 13.5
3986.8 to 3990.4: 12.5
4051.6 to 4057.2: 11.5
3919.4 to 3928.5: 13.8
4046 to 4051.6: 11.8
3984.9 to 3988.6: 12.4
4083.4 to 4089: 14.2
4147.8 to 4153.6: 11.6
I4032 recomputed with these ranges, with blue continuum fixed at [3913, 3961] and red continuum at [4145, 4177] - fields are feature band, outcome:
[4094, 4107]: -0.03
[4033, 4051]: 0.06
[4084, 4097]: -0.04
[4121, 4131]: -0.03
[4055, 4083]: 0.04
